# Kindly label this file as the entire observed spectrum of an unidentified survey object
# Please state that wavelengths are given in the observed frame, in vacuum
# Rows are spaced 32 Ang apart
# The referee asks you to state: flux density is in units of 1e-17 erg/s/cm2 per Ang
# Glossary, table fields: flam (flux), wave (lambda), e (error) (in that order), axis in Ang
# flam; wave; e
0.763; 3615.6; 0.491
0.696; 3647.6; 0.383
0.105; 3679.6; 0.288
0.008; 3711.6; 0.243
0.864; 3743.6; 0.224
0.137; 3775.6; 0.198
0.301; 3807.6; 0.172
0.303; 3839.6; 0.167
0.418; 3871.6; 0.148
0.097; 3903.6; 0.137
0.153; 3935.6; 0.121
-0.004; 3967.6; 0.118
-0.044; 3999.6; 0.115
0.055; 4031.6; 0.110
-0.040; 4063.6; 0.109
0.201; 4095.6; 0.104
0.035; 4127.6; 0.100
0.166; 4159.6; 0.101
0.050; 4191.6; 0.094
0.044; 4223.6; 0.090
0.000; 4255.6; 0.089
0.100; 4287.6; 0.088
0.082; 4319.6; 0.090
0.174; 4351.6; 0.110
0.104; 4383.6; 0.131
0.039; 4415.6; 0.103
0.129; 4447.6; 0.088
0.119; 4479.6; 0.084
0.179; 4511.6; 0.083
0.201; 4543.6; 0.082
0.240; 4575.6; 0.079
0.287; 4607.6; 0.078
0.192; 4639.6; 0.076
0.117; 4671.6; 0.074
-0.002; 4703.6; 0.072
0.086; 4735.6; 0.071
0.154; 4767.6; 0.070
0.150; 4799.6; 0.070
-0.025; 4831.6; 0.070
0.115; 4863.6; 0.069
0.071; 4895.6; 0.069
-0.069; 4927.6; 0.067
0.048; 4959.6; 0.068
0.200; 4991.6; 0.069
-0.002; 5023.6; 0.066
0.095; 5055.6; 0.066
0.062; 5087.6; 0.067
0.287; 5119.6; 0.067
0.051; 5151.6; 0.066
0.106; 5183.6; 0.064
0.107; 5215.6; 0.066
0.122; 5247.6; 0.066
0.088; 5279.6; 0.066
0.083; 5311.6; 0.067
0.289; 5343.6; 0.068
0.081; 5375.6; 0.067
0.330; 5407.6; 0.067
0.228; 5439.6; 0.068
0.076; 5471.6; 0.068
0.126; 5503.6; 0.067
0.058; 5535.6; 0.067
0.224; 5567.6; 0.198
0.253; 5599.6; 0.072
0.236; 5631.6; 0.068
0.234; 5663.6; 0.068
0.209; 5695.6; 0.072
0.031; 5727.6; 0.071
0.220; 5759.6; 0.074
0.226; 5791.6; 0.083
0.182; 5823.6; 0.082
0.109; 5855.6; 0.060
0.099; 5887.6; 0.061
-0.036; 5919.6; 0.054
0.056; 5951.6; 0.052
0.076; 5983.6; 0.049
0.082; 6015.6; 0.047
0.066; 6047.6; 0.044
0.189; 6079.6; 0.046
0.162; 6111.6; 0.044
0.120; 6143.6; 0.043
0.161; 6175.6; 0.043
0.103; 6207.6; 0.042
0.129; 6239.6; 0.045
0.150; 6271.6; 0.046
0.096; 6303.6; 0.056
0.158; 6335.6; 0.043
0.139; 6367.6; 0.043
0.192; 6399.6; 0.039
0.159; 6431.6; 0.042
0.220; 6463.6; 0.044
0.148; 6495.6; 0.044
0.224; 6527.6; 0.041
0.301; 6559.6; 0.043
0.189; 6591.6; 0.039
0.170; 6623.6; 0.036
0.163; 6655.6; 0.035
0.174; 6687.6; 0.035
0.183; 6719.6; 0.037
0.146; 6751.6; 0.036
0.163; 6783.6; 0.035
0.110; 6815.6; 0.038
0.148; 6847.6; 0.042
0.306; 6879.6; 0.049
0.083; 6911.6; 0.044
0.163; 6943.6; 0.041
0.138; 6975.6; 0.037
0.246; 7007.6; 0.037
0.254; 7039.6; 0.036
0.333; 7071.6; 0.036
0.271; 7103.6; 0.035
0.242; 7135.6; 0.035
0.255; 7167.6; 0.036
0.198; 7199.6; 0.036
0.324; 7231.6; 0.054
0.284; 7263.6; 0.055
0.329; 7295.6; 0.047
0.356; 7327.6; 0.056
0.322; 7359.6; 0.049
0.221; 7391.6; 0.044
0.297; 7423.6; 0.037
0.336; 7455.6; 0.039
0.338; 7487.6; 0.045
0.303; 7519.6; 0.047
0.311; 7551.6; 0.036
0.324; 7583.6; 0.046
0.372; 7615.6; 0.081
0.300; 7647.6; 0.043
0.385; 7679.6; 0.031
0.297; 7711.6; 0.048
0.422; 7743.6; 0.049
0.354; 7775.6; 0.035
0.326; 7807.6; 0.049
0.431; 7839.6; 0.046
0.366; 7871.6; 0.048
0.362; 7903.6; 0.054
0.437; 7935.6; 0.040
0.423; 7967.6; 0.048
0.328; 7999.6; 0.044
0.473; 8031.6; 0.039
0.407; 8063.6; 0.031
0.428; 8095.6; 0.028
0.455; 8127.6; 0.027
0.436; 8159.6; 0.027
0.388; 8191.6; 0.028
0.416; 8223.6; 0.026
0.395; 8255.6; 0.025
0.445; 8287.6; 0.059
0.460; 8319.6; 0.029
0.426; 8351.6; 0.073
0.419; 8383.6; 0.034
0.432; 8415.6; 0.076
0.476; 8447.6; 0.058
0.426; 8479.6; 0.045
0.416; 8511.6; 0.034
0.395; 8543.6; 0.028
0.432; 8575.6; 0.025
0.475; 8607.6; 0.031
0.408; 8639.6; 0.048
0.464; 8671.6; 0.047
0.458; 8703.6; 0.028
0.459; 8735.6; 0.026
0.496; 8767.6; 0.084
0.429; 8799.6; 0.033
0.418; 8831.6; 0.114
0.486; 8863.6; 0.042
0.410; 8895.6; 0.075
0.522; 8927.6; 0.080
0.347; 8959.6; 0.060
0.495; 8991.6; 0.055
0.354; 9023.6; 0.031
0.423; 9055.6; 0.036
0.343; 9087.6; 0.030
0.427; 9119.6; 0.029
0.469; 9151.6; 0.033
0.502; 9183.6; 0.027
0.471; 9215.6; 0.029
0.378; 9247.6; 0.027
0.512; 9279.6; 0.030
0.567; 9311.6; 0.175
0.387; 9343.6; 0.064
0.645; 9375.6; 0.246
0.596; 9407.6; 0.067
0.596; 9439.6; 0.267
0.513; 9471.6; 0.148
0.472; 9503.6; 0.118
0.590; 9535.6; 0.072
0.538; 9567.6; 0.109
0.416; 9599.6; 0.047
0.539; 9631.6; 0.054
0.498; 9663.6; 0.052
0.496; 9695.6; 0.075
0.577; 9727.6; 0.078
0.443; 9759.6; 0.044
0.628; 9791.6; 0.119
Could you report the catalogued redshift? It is 0.76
